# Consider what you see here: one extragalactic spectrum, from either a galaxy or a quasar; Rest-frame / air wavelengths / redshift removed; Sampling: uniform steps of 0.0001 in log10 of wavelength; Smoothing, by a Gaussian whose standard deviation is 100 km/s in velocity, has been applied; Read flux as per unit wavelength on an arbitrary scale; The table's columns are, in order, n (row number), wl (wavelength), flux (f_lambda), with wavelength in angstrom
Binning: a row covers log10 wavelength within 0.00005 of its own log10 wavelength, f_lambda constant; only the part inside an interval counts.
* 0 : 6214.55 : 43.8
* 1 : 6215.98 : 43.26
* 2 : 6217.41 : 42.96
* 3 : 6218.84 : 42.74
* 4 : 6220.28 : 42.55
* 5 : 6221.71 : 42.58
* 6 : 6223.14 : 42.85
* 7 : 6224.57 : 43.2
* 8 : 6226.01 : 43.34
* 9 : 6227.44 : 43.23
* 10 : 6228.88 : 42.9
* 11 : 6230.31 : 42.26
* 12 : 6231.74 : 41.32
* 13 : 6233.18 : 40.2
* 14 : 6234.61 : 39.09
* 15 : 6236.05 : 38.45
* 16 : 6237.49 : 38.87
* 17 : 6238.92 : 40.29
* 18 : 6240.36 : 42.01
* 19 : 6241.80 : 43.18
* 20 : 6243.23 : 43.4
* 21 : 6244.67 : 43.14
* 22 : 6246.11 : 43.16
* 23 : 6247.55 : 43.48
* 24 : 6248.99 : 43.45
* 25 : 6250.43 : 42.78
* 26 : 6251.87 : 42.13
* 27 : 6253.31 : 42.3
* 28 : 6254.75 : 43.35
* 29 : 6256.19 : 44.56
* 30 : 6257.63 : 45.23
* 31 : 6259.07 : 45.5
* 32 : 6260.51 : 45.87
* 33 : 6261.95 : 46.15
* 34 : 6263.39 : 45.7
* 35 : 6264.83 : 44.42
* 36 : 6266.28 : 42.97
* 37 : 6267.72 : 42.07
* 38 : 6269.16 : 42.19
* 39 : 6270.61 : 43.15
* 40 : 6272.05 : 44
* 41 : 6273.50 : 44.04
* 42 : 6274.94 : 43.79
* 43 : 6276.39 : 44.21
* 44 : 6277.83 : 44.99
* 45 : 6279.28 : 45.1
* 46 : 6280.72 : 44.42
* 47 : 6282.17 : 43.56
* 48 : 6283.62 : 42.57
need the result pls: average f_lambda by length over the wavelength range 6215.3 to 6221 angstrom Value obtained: 42.9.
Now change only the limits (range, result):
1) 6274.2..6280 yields 44.5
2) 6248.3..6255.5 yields 42.8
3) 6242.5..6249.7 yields 43.3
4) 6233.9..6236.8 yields 38.7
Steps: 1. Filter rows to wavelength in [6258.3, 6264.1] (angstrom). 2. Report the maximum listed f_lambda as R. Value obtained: 46.15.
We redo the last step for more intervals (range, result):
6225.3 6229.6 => 43.34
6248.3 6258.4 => 45.23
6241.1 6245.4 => 43.4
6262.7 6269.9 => 45.7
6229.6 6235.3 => 42.26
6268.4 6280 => 45.1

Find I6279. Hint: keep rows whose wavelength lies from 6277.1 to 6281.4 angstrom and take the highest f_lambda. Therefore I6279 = 45.1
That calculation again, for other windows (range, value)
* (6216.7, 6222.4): 42.96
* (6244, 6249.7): 43.48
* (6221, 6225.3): 43.2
